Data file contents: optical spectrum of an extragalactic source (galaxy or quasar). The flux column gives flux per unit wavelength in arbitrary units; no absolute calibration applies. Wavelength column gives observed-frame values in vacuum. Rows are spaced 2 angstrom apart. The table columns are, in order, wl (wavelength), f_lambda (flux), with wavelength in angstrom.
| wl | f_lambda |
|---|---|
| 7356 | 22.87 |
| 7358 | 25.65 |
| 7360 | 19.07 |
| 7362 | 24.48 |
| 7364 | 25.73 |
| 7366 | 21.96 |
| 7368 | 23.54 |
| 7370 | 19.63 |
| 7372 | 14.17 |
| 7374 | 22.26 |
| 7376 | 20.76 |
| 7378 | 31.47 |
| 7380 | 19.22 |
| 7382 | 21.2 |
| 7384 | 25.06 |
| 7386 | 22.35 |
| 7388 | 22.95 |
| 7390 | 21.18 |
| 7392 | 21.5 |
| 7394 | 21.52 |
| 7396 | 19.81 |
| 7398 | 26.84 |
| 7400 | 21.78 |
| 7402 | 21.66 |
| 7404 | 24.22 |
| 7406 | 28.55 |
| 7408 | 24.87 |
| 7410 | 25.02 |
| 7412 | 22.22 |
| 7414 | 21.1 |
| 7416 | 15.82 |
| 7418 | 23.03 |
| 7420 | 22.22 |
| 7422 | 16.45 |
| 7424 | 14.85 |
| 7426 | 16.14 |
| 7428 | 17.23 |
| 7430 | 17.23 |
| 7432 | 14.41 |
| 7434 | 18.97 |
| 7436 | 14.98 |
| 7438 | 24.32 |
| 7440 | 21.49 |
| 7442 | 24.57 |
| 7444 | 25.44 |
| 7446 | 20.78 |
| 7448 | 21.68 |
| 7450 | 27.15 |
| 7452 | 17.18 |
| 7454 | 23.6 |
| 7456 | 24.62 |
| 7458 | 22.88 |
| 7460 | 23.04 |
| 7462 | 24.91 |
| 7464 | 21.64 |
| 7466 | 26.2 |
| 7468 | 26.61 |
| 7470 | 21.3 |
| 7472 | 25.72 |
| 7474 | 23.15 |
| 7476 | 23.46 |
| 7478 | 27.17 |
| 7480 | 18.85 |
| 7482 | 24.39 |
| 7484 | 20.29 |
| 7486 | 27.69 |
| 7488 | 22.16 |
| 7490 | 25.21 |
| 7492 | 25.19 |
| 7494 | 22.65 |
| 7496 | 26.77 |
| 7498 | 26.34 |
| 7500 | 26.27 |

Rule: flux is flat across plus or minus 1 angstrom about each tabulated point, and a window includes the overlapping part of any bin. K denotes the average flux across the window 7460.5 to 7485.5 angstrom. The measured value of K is 23.7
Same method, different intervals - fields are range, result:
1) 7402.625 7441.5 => 20.2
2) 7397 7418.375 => 23.2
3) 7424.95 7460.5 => 20.8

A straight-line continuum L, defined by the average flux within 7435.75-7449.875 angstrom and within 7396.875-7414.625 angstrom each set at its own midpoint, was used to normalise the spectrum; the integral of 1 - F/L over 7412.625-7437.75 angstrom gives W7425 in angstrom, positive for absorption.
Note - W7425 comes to 5.8 angstrom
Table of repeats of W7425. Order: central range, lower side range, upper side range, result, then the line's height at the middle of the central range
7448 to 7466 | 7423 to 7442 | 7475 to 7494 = -2.1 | 20.8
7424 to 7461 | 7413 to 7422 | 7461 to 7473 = 2.7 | 22.3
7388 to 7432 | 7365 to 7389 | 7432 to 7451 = 1.8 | 21.9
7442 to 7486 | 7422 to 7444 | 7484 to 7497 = -3.4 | 21.9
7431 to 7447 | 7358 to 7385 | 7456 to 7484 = 1.8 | 23.3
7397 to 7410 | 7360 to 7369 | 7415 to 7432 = -3.4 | 19.6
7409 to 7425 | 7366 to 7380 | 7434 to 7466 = 1.5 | 22.2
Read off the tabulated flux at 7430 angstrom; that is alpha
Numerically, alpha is 17.23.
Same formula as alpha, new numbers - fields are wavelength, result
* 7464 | 21.64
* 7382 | 21.2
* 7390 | 21.18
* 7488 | 22.16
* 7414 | 21.1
